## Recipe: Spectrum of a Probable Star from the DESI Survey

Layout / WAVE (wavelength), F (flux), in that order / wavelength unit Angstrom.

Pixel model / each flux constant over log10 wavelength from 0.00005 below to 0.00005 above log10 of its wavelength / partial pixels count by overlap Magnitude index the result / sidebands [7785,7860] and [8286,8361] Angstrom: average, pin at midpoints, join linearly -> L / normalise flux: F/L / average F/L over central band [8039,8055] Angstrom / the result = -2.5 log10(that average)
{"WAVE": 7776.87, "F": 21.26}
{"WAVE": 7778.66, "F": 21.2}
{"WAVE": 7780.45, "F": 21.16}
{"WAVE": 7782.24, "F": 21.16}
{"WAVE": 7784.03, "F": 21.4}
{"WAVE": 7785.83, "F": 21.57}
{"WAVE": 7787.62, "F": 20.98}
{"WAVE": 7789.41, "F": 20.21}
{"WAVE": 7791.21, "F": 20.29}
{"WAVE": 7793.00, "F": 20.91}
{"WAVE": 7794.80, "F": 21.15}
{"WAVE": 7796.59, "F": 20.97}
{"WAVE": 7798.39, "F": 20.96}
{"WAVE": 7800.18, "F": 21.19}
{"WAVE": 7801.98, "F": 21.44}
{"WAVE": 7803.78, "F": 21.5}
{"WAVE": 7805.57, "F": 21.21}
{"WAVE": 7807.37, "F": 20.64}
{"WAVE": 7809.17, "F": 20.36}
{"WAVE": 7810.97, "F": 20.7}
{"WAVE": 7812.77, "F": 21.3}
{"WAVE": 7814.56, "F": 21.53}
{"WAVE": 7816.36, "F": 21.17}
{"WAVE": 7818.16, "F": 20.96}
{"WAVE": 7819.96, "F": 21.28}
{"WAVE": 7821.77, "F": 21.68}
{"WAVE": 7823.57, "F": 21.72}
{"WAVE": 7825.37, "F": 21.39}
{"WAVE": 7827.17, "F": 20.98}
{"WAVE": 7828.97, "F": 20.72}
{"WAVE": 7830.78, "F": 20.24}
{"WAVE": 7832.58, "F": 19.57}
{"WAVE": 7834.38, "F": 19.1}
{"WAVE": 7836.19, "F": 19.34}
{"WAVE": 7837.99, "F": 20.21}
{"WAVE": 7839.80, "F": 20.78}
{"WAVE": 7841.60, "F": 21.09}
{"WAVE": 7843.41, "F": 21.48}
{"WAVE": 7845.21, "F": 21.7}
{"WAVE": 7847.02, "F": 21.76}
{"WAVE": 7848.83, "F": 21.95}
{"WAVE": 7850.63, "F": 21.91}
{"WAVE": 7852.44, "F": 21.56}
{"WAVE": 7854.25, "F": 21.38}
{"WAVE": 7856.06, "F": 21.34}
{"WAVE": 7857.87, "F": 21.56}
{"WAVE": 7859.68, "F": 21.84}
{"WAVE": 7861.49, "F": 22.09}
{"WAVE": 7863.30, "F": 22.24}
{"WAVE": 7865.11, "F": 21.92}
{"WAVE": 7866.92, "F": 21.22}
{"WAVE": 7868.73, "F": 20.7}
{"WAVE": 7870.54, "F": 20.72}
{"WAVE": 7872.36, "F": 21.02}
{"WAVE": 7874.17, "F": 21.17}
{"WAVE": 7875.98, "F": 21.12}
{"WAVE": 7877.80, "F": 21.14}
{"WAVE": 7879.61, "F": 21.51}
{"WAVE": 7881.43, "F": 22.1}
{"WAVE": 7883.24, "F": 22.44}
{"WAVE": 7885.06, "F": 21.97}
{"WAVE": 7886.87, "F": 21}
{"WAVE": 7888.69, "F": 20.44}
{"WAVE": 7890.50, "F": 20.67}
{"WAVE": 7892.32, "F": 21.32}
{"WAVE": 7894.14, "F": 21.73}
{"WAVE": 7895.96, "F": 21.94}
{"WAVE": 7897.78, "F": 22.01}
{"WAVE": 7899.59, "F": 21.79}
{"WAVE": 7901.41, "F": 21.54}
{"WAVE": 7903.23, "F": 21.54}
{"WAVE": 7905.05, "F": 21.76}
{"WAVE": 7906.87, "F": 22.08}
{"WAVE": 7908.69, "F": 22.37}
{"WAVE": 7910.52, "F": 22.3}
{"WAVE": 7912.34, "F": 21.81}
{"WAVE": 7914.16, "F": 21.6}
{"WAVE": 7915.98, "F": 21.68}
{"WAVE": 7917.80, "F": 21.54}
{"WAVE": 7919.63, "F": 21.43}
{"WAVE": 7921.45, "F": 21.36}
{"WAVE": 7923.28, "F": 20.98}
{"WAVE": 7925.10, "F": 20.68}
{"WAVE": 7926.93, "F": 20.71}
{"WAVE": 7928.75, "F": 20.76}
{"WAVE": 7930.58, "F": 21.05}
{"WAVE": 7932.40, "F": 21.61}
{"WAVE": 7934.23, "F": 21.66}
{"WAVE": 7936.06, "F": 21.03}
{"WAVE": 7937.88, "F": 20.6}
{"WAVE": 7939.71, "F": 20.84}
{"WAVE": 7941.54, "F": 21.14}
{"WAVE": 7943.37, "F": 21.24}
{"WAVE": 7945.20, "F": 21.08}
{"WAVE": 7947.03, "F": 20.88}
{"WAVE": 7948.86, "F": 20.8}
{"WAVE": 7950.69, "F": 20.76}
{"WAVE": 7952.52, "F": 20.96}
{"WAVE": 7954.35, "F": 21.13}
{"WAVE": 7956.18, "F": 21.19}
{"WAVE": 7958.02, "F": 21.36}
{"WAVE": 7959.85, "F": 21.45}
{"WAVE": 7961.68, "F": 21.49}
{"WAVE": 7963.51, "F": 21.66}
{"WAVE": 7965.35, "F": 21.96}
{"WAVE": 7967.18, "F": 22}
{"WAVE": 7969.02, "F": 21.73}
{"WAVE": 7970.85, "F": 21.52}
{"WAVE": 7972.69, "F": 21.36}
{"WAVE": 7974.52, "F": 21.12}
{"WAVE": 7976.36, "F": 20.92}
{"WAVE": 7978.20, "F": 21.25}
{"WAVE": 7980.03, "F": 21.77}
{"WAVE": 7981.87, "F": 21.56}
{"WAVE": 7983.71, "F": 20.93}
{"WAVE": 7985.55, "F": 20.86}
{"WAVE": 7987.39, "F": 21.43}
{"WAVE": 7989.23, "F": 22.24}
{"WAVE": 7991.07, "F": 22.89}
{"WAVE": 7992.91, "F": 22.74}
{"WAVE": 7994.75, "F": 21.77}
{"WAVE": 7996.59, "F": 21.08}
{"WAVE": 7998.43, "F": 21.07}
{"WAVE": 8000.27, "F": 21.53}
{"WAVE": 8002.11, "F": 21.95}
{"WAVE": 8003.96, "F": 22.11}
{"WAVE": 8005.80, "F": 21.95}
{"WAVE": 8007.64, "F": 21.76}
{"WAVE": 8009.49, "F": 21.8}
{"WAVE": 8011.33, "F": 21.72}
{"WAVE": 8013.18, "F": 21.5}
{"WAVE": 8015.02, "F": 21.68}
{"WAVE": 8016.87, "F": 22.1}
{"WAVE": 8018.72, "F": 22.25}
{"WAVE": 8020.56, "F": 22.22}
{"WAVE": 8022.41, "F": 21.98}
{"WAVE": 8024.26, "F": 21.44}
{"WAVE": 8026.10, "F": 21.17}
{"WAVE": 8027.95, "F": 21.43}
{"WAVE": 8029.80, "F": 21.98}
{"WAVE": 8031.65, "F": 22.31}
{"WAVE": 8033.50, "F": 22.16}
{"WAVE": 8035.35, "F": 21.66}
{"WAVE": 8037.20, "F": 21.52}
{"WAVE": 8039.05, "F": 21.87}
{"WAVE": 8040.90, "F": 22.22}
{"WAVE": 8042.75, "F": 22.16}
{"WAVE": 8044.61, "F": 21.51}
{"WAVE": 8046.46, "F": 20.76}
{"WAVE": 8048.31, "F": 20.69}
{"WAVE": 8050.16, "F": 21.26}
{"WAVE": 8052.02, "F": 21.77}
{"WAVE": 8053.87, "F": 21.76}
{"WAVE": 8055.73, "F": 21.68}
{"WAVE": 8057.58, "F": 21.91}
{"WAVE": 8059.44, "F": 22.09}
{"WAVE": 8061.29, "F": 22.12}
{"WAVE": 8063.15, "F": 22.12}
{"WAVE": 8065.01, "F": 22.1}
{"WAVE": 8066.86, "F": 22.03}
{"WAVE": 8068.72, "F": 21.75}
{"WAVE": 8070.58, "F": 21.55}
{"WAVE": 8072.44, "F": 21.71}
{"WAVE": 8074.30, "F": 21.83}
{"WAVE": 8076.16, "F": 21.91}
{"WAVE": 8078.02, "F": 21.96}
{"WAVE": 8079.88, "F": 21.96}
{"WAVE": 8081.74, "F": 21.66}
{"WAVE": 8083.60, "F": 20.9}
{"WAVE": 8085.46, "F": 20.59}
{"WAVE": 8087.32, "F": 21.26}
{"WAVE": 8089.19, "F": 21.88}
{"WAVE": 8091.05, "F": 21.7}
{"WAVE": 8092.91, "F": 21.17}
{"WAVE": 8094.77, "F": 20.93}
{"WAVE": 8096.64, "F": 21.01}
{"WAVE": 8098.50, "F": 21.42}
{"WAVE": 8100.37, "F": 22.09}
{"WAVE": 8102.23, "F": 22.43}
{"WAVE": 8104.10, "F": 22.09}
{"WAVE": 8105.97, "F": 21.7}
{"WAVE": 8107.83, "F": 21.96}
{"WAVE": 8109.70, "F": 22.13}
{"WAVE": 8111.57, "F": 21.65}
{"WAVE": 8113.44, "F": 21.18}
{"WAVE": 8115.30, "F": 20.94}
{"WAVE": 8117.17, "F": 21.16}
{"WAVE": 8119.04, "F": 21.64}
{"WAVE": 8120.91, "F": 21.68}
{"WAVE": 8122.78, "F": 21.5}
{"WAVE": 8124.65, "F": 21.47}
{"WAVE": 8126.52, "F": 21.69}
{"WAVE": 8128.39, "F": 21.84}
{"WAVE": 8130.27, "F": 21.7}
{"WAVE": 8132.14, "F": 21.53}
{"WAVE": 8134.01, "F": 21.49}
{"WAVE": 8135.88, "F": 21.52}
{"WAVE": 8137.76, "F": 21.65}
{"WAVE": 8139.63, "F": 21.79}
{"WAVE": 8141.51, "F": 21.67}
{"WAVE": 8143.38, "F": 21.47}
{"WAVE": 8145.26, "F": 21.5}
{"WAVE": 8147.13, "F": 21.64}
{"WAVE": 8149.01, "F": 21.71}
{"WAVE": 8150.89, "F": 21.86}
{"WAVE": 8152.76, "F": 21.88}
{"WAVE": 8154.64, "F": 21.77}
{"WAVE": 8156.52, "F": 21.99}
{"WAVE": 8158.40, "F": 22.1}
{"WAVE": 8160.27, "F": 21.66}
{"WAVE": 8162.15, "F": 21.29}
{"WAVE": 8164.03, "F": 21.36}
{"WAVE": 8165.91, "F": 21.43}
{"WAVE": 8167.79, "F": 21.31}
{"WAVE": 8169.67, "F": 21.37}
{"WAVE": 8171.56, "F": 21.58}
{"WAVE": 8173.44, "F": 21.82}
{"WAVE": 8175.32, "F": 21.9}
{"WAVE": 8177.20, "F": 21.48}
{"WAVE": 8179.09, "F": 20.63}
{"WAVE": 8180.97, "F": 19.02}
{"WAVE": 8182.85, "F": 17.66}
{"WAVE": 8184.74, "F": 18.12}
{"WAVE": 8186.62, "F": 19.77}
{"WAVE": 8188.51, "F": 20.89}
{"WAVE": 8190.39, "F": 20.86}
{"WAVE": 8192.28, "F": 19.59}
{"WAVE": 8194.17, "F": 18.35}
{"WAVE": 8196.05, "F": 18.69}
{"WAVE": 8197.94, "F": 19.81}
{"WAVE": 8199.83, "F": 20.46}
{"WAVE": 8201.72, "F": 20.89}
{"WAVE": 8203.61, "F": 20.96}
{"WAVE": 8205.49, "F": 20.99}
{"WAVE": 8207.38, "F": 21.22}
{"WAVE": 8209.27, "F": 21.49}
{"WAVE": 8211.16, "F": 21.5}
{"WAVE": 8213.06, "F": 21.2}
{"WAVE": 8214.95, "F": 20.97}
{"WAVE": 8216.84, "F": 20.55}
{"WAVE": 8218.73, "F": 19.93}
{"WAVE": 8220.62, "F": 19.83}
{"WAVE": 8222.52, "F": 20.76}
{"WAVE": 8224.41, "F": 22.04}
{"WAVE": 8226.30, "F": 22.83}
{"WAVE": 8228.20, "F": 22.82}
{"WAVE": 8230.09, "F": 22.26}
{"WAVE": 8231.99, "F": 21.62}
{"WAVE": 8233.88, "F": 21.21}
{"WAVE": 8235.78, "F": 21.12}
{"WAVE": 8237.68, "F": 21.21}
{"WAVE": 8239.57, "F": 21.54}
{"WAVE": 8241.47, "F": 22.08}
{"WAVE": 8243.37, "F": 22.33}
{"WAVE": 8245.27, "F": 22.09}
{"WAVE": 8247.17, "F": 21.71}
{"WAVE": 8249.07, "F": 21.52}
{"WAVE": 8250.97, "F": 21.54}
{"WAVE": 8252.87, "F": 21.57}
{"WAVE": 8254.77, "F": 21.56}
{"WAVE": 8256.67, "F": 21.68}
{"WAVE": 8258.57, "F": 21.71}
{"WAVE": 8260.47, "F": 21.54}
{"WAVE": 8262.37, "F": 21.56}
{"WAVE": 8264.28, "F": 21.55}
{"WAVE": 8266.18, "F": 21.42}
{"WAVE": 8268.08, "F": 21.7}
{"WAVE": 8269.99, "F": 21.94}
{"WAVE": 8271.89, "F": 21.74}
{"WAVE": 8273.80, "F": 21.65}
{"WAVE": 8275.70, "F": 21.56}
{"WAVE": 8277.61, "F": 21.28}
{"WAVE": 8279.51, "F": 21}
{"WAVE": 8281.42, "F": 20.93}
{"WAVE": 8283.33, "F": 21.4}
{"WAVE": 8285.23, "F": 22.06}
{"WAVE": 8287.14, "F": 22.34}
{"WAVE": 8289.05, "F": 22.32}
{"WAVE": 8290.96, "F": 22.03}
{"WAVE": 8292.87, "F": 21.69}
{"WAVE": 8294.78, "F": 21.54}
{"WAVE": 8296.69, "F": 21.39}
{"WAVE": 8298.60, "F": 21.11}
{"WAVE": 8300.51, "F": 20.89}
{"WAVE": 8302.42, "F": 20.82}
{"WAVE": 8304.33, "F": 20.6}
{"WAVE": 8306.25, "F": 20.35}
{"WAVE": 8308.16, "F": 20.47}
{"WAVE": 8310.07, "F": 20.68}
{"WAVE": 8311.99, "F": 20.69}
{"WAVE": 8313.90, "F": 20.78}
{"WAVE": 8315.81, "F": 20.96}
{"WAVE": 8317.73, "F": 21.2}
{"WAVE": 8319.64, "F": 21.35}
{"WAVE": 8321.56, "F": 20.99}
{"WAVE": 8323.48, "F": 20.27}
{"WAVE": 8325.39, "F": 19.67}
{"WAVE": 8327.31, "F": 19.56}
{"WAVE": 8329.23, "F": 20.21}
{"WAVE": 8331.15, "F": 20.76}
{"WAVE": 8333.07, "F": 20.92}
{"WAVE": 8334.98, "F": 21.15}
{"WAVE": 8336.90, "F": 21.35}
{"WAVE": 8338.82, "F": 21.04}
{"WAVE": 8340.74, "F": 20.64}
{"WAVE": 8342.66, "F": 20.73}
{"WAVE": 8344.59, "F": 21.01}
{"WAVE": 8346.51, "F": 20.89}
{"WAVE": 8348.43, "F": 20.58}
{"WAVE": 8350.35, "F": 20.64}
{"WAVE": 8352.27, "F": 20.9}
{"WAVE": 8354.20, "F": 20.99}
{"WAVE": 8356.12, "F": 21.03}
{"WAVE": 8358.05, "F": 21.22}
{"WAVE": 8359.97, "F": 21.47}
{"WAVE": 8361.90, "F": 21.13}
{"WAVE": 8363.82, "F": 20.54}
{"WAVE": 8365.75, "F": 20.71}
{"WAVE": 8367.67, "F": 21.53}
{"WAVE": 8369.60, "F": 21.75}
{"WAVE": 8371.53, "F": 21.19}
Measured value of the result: -0.03 mag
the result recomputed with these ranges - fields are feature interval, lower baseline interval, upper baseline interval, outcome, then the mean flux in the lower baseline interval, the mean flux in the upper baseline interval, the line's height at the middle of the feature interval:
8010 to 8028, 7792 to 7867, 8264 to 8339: -0.03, 21.1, 21.1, 21.1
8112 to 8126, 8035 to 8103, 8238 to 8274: 0.01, 21.6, 21.7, 21.7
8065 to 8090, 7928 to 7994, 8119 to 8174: -0.01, 21.4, 21.6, 21.5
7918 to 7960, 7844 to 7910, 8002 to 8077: 0.03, 21.6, 21.8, 21.7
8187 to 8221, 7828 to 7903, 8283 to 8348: 0.03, 21.3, 21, 21.1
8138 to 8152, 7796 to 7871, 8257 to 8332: -0.03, 21.1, 21.2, 21.2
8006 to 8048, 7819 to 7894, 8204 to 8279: -0.02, 21.2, 21.5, 21.3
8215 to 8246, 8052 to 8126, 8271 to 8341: -0.01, 21.7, 21.1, 21.3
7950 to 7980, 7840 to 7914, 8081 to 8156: 0.01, 21.6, 21.6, 21.6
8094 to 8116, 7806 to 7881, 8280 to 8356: -0.03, 21.1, 21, 21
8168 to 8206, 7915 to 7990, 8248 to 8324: 0.06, 21.3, 21.3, 21.3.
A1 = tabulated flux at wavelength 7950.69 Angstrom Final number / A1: 20.76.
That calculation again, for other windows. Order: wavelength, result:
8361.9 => 21.13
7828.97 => 20.72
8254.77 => 21.56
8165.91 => 21.43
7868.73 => 20.7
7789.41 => 20.21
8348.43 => 20.58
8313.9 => 20.78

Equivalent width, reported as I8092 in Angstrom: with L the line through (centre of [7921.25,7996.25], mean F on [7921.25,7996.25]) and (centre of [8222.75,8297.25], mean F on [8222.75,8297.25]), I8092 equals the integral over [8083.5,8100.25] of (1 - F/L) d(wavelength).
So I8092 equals 0.2 Angstrom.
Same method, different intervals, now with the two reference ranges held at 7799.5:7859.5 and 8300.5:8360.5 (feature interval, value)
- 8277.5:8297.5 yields -0.8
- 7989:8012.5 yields -1.0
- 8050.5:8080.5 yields -1.4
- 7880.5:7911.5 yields -1.0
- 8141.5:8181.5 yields -1.2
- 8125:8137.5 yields -0.4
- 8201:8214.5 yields -0.2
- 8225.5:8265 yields -1.8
